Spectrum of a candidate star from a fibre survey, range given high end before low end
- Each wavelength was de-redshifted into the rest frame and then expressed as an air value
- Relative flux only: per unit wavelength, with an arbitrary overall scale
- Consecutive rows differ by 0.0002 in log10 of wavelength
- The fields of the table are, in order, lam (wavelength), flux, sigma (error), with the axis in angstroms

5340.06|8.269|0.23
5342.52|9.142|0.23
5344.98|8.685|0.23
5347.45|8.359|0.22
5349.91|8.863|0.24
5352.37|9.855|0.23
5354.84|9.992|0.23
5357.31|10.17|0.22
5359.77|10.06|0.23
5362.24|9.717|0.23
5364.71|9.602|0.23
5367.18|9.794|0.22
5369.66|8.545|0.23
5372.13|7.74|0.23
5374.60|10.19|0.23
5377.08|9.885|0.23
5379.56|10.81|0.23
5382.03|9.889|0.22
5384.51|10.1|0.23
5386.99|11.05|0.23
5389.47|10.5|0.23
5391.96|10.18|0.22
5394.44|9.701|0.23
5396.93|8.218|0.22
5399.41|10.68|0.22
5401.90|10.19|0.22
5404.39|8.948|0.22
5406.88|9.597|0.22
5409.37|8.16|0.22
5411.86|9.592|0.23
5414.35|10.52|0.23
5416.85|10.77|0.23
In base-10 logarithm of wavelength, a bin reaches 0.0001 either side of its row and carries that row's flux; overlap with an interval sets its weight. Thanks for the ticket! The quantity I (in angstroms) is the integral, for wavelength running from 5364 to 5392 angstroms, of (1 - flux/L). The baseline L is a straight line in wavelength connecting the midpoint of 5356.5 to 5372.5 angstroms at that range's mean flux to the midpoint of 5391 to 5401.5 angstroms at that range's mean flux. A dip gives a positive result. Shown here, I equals -0.8 angstroms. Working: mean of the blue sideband 9.44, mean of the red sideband 9.72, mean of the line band 9.85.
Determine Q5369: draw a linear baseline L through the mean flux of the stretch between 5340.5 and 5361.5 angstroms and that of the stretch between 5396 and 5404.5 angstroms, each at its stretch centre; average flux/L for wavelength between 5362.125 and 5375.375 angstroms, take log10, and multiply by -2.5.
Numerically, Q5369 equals 0.03 mag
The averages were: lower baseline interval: 9.36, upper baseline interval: 9.63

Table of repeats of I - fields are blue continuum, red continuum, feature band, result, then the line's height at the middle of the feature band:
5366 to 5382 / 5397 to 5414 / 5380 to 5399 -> -1.0 angstroms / 9.51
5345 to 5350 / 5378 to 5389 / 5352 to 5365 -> -1.1 angstroms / 9.14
